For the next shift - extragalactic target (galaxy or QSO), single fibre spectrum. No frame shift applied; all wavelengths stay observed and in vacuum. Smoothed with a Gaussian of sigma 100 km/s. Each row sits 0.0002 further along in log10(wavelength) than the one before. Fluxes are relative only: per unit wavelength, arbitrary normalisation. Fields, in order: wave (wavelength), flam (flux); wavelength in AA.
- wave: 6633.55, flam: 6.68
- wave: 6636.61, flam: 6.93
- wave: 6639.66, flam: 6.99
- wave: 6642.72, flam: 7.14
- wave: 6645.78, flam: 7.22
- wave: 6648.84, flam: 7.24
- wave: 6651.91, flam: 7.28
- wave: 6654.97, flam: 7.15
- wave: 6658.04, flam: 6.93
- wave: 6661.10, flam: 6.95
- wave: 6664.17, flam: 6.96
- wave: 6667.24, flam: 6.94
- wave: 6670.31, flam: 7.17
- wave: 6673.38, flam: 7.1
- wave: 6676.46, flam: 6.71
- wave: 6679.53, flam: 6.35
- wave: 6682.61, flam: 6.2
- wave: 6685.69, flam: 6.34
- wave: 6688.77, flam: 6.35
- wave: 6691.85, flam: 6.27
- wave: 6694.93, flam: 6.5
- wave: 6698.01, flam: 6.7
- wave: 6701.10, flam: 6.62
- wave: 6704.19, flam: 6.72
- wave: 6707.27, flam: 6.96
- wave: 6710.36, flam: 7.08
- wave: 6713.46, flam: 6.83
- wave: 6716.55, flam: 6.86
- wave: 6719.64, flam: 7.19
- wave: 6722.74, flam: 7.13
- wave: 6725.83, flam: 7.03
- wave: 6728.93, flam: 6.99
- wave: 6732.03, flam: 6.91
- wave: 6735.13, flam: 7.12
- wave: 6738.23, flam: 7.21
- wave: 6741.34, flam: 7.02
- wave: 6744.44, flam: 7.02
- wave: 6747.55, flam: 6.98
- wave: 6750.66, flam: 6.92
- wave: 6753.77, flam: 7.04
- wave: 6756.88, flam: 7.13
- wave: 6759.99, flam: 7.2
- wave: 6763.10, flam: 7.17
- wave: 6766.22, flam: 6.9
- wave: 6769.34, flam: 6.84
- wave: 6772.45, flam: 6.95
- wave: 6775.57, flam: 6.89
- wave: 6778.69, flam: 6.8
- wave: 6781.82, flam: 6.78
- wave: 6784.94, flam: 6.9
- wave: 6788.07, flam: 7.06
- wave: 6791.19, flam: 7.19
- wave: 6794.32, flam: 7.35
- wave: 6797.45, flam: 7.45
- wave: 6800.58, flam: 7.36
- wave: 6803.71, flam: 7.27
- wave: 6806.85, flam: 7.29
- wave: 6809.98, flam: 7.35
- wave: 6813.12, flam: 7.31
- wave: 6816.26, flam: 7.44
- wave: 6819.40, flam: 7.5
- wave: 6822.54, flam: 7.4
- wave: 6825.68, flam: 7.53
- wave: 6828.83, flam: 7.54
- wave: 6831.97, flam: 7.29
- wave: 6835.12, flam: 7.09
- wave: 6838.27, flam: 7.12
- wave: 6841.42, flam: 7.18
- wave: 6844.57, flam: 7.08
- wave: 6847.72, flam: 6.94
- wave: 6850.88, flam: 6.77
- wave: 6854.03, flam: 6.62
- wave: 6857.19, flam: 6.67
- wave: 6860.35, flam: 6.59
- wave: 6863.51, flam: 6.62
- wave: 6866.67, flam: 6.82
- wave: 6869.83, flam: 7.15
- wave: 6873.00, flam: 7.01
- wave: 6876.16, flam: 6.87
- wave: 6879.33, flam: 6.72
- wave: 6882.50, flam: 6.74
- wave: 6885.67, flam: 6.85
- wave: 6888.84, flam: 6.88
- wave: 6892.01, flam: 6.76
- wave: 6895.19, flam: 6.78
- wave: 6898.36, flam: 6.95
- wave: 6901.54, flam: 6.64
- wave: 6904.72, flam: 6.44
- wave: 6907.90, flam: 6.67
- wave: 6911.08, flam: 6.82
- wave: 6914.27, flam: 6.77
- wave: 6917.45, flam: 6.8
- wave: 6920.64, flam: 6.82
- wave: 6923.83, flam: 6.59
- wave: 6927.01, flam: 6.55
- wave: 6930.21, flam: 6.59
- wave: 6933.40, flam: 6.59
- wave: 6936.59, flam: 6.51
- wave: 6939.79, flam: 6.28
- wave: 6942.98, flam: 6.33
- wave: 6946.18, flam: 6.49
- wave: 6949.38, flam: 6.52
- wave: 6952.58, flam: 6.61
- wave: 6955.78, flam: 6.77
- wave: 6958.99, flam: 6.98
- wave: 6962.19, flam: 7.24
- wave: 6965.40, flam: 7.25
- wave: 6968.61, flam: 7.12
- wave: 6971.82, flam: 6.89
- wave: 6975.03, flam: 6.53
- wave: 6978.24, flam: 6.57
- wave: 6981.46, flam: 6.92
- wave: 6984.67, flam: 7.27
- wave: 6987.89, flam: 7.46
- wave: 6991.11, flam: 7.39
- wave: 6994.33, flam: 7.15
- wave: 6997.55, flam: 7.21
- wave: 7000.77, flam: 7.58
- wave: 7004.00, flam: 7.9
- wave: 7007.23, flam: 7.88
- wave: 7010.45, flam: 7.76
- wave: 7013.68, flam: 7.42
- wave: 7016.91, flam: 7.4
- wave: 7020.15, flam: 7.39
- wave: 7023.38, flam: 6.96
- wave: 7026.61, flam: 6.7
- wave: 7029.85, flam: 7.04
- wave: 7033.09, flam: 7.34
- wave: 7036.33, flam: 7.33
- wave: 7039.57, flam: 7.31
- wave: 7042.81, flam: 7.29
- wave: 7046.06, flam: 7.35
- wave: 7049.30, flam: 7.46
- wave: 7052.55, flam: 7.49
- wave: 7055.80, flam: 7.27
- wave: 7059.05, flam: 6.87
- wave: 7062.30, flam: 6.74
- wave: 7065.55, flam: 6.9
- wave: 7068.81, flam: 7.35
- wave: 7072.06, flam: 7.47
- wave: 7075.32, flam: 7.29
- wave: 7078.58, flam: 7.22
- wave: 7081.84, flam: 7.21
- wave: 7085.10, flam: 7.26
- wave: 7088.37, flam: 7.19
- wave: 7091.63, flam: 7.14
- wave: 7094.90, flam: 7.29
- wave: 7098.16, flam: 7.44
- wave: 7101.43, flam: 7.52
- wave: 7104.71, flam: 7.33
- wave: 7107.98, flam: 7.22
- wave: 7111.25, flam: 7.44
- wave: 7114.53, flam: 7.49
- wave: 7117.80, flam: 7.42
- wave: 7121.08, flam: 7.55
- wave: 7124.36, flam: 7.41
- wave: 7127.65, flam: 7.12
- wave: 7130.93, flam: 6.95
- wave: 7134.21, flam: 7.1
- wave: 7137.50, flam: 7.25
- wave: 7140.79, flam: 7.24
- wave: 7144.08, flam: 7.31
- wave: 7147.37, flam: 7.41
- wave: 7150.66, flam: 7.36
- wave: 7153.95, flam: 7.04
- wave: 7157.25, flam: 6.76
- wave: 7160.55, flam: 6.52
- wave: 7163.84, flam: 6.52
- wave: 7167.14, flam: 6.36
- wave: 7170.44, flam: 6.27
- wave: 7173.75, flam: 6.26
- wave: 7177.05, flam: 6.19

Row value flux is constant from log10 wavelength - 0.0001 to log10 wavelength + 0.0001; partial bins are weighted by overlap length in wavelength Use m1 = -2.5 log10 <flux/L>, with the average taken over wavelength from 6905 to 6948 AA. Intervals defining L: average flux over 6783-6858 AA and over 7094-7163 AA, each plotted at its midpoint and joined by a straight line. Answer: 0.10 mag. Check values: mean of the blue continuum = 7.2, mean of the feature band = 6.6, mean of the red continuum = 7.24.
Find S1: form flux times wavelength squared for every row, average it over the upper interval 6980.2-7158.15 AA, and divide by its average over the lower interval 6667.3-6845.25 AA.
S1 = 1.14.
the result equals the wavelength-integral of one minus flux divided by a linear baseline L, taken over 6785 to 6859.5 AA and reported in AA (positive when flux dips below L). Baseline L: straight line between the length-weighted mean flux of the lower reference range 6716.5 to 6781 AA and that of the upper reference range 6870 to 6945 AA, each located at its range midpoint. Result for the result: -3.5 AA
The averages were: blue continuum 7.02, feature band 7.2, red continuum 6.7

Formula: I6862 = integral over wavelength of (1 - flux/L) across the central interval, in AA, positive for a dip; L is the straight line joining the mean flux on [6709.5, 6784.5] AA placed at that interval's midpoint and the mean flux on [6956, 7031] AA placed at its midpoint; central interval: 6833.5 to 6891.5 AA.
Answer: 1.8 AA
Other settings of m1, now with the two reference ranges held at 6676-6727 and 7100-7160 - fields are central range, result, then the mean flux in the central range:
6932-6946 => 0.09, 6.43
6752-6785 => -0.03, 6.97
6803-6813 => -0.07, 7.3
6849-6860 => 0.03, 6.68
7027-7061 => -0.02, 7.25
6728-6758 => -0.04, 7.03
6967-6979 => 0.04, 6.79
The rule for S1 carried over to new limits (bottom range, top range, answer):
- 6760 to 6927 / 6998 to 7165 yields 1.11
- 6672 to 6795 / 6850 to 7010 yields 1.06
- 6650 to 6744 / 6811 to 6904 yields 1.07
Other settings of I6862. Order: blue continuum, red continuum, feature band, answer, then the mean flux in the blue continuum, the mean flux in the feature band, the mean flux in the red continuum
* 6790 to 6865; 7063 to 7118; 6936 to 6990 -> 3.1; 7.16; 6.82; 7.29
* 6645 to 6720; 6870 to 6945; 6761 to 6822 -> -3.5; 6.81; 7.15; 6.7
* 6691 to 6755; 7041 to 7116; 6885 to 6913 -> 1.3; 6.92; 6.75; 7.27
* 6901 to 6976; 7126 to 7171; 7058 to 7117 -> -3.1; 6.7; 7.25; 6.96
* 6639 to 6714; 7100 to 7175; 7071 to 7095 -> -0.7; 6.82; 7.25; 7.08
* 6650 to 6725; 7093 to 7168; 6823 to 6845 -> -1.1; 6.81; 7.28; 7.18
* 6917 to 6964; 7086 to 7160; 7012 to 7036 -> -0.9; 6.64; 7.19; 7.26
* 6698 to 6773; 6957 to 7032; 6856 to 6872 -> 0.7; 6.99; 6.78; 7.22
